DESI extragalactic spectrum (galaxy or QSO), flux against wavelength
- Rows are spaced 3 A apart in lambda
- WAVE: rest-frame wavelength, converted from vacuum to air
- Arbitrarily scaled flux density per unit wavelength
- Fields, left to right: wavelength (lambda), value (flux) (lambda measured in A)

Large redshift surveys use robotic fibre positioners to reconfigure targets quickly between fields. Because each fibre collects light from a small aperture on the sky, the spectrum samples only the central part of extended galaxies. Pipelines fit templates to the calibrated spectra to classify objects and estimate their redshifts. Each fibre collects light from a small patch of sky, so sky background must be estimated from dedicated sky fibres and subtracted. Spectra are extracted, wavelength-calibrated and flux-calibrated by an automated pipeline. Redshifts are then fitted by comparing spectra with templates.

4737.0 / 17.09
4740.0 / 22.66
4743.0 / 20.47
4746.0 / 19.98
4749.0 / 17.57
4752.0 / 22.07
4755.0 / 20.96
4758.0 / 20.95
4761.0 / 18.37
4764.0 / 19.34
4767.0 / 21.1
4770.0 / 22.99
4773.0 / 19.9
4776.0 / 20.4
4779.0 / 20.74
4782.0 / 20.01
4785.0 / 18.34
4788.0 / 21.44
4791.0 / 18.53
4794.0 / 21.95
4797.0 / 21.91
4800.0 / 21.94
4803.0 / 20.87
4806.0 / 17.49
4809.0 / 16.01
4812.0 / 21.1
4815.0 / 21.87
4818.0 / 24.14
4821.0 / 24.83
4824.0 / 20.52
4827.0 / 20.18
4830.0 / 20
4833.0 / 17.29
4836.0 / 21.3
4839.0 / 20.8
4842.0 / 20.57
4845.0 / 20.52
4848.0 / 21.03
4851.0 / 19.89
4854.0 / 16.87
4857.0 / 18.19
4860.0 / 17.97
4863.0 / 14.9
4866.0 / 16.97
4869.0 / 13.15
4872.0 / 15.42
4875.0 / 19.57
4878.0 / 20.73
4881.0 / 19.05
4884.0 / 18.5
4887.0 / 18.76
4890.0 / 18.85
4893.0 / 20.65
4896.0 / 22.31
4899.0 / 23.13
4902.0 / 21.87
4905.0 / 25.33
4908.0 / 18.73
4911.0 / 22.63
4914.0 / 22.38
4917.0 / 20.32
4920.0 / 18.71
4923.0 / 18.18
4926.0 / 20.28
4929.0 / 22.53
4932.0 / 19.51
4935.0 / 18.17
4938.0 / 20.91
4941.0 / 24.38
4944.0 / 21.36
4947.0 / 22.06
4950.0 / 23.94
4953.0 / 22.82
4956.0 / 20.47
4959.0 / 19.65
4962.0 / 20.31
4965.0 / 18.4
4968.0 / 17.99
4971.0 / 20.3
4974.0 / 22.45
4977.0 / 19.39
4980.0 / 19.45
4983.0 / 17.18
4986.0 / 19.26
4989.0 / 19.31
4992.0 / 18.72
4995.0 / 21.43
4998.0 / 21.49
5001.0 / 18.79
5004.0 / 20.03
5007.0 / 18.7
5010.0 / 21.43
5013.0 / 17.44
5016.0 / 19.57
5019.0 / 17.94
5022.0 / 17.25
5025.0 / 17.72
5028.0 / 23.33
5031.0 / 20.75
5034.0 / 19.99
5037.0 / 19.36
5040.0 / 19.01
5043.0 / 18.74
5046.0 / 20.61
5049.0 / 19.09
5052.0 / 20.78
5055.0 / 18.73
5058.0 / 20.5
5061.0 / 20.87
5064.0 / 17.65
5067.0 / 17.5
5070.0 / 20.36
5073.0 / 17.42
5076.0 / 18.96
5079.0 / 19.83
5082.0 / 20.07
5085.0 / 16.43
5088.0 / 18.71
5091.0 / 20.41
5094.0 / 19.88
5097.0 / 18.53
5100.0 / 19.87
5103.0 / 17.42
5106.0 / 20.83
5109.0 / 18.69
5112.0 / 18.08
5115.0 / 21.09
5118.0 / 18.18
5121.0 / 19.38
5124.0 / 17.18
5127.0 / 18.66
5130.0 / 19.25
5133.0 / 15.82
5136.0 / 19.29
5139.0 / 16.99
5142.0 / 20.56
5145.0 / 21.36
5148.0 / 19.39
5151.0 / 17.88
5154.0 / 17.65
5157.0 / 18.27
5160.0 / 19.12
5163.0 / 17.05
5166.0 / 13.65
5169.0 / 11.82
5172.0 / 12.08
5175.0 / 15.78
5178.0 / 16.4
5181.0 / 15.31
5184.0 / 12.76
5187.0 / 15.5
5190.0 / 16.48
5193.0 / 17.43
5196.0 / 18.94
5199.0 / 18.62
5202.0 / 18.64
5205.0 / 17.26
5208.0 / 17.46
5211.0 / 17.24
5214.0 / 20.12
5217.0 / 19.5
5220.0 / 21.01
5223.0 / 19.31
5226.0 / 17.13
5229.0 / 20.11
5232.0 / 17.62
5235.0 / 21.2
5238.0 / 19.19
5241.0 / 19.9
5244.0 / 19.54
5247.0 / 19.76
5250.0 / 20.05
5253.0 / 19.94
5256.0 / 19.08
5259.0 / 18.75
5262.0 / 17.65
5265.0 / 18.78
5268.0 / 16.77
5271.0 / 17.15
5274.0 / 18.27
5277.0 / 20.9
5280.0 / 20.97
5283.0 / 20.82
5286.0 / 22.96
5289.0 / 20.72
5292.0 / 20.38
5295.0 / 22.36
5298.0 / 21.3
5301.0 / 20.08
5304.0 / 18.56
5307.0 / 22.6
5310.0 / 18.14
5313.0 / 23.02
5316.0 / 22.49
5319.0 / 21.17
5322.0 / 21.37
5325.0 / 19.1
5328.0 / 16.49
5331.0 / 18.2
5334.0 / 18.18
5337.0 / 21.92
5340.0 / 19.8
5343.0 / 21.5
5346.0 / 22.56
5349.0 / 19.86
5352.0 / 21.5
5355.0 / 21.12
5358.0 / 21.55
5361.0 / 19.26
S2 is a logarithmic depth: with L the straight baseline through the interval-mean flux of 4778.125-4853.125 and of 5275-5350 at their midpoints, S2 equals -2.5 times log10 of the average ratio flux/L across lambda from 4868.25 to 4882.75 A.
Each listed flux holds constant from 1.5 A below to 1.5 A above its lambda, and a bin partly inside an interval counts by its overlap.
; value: 0.152 mag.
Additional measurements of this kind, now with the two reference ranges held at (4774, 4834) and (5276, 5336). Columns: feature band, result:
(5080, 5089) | 0.11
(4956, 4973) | 0.05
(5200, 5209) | 0.15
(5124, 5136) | 0.14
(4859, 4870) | 0.29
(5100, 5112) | 0.08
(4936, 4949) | -0.08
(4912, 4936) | 0.02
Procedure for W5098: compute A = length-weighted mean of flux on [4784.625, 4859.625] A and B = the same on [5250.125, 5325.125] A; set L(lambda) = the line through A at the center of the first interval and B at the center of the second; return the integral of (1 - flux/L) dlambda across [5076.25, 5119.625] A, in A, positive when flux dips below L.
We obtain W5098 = 2.3 A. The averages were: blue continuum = 20.3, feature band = 19.1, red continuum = 20.2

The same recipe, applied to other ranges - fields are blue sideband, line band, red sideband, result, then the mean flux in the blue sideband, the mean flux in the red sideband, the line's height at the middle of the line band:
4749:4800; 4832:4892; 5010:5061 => 4.9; 20.5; 19.5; 20.2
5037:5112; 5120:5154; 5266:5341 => 1.4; 19.2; 20.1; 19.4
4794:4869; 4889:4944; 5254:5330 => -3.5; 19.8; 20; 19.8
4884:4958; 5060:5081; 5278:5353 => 2.0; 21.1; 20.6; 20.9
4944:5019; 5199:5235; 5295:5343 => 2.5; 20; 20.3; 20.2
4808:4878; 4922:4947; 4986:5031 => -1.7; 19.3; 19.5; 19.4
